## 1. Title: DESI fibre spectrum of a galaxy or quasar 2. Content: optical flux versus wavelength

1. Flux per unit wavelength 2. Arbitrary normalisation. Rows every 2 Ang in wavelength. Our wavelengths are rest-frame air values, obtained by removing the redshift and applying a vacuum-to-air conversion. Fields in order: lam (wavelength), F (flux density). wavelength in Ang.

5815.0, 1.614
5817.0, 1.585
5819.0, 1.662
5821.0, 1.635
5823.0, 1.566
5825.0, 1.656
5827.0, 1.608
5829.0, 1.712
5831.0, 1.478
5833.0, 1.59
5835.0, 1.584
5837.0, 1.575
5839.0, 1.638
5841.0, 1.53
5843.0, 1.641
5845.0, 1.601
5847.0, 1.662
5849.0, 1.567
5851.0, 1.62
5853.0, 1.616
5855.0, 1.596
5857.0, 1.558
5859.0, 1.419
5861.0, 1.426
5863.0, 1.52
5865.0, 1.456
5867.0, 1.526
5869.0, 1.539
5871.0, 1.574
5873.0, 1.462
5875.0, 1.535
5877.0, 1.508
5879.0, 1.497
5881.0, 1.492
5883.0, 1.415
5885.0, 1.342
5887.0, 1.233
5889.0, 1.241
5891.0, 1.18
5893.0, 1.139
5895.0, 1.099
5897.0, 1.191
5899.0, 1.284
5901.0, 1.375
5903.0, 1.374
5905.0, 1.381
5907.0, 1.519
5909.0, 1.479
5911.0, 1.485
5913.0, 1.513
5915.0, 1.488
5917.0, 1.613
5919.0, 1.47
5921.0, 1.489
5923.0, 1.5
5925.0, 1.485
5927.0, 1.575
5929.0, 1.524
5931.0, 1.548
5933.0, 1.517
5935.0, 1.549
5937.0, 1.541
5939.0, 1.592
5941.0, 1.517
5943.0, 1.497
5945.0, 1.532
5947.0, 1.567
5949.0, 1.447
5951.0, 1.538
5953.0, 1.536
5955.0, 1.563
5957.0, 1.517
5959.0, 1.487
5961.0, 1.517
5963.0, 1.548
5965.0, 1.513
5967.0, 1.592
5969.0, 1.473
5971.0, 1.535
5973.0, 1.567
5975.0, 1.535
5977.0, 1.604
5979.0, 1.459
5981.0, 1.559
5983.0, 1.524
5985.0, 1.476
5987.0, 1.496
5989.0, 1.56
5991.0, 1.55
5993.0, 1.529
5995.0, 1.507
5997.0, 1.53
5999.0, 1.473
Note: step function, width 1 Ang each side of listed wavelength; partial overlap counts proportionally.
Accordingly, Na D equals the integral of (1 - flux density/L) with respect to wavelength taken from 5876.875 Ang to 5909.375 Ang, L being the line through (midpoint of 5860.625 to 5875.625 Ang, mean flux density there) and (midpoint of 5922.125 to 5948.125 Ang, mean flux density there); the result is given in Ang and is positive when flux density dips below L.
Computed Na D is 3.99 Ang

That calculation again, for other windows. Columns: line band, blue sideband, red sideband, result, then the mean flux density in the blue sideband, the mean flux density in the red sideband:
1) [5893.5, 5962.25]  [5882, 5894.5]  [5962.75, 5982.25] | -4.5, 1.25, 1.54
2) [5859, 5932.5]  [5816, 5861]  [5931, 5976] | 6.2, 1.59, 1.53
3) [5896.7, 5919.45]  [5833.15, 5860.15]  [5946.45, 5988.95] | 1.7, 1.58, 1.53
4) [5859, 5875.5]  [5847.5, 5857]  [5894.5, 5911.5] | 0.3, 1.6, 1.36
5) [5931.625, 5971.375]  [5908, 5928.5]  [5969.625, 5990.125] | -0.2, 1.51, 1.53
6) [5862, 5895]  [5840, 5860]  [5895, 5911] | 1.3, 1.58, 1.36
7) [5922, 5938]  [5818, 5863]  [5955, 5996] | 0.2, 1.59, 1.53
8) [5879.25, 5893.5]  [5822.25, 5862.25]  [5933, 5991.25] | 2.3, 1.58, 1.53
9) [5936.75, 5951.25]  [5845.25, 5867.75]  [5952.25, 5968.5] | 0.1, 1.54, 1.53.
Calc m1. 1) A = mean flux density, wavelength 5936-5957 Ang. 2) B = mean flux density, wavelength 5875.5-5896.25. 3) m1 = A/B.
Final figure 1.16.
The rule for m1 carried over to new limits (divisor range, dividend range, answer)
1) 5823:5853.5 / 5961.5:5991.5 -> 0.96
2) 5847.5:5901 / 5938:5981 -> 1.07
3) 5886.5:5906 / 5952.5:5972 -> 1.22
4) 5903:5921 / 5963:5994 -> 1.03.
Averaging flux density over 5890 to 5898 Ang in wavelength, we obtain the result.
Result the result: 1.15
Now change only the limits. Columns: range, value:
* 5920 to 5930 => 1.51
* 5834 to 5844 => 1.59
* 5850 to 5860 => 1.56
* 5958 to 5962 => 1.5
